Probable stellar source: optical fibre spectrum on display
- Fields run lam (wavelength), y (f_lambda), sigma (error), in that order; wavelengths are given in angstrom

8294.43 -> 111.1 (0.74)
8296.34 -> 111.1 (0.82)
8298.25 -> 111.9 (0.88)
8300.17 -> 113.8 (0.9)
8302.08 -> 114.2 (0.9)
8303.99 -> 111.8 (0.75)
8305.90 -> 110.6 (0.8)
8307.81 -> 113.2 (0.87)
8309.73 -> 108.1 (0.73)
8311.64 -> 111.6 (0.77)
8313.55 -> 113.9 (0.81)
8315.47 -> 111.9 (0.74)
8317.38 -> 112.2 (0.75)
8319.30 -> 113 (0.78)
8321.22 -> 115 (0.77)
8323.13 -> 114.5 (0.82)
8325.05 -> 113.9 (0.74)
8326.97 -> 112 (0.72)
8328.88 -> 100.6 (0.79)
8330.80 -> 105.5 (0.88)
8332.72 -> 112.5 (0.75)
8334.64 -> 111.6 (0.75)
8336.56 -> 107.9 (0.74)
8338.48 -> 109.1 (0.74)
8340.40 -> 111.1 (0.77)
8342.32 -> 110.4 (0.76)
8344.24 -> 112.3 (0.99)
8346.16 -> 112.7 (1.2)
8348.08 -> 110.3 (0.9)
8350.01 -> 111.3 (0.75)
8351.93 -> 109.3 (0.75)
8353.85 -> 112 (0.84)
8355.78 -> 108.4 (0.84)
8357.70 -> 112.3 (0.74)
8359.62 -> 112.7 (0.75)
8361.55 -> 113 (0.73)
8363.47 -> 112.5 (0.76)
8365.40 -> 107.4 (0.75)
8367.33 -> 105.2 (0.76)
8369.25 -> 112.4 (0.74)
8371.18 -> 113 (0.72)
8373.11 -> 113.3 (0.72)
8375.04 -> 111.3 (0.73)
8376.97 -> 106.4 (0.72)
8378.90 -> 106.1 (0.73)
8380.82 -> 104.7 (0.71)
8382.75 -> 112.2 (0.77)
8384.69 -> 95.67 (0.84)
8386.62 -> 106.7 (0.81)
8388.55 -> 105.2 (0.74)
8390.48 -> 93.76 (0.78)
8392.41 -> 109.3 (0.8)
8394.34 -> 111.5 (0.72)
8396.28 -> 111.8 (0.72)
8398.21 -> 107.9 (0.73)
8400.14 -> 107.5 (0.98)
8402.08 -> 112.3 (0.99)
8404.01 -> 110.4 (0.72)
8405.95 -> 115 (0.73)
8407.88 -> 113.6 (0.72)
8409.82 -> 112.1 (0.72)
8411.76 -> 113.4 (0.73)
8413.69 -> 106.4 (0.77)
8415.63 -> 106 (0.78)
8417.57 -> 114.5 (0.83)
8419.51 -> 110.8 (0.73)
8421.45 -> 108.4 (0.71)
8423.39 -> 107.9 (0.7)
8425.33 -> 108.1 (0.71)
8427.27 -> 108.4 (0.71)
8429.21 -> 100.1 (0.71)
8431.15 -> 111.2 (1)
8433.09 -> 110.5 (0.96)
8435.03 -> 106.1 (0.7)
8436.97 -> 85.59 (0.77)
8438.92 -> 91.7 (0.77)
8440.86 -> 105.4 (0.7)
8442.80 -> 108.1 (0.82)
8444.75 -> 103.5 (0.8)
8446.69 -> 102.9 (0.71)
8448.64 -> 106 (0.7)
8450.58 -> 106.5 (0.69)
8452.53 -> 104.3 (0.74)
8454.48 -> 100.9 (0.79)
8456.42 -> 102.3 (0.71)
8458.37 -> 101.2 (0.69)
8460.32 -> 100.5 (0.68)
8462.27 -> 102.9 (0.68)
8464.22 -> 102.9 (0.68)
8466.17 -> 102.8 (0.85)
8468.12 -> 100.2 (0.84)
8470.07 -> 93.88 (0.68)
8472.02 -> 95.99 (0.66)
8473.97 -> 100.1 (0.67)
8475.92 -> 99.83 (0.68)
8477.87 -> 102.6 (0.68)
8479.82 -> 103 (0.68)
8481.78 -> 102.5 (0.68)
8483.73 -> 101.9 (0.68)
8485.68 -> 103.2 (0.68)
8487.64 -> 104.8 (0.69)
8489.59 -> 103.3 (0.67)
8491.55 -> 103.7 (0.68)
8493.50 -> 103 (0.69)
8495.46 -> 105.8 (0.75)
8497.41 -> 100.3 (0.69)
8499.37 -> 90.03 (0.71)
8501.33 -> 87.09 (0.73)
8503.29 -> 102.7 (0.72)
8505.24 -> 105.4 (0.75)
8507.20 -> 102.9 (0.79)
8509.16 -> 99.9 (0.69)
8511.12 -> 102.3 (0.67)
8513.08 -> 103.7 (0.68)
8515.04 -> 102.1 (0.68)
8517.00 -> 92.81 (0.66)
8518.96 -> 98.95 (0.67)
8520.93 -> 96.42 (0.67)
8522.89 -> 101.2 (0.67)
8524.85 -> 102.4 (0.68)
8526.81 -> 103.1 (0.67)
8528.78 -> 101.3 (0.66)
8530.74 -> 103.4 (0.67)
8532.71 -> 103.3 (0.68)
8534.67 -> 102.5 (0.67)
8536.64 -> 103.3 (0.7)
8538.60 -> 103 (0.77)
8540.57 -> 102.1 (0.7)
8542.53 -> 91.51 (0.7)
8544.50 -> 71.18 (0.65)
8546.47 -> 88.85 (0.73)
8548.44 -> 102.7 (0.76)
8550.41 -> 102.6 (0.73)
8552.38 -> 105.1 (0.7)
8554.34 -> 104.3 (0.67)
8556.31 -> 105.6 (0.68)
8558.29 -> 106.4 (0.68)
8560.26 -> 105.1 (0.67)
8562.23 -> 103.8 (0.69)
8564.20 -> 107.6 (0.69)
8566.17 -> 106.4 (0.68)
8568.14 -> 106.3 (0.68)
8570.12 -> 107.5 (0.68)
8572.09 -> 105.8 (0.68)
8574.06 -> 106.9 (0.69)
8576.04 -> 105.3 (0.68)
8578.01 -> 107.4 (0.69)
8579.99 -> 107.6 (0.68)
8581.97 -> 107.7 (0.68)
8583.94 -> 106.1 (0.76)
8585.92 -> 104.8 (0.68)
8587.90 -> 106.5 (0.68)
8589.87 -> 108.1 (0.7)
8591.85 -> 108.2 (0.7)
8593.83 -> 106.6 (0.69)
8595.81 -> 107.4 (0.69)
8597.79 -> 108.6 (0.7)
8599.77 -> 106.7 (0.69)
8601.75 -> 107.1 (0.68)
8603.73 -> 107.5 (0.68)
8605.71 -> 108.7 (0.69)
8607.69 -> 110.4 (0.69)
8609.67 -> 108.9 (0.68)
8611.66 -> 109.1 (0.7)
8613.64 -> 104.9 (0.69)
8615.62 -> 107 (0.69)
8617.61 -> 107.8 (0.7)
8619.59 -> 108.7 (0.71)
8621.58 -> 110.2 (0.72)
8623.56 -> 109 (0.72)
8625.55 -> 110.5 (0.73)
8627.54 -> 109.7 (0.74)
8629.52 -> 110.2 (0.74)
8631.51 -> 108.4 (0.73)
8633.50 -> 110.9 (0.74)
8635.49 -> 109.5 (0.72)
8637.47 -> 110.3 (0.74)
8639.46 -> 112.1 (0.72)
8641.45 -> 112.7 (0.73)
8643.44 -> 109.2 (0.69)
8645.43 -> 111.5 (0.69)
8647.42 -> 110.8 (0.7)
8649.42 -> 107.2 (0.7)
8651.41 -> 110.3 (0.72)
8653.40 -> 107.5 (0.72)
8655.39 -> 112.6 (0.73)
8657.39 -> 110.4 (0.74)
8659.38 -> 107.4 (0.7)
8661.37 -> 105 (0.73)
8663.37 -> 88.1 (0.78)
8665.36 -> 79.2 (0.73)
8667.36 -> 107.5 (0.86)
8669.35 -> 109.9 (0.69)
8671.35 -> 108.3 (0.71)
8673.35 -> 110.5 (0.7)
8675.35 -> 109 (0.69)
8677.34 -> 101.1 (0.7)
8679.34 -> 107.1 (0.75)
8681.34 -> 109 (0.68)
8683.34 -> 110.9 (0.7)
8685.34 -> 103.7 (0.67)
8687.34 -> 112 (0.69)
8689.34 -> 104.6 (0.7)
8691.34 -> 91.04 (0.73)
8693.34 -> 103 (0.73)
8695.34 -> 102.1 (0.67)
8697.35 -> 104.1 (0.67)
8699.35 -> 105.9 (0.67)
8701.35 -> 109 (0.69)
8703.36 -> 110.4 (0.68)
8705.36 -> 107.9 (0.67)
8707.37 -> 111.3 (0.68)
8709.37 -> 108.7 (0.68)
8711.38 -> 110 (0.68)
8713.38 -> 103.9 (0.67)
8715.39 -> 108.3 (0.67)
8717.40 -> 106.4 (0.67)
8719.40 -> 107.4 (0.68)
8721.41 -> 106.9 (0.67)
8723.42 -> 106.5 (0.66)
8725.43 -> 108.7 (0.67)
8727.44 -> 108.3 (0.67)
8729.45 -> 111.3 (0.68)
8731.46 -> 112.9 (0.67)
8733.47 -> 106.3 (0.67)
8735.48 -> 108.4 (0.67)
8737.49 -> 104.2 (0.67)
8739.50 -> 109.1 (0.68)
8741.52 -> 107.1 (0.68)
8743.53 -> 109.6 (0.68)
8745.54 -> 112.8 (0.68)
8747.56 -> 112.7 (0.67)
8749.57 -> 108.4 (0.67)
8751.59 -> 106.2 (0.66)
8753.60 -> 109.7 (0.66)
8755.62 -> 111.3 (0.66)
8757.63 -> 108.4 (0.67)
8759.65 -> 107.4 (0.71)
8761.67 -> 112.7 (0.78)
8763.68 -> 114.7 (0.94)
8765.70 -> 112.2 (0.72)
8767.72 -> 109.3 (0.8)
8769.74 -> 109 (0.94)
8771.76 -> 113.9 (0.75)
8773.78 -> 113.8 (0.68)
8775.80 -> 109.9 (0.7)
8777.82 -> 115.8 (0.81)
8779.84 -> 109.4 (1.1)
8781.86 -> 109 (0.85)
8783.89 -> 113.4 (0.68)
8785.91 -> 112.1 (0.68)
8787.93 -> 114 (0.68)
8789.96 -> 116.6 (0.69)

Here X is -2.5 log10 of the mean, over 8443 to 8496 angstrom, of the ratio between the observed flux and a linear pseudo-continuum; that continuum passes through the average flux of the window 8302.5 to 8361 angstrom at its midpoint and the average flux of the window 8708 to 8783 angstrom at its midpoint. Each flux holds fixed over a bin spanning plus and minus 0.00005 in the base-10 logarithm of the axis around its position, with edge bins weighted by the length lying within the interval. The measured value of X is 0.08 mag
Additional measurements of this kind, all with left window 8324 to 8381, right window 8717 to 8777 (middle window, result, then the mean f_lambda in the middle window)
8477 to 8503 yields 0.09 mag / 101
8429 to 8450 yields 0.07 mag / 103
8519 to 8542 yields 0.08 mag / 102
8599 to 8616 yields 0.02 mag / 108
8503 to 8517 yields 0.08 mag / 102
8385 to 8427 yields 0.01 mag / 109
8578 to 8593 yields 0.03 mag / 107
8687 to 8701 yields 0.07 mag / 103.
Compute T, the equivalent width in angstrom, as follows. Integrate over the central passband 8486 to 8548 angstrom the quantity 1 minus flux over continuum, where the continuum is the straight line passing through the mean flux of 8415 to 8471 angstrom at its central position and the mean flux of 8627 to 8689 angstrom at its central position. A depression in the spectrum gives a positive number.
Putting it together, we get 3.3 angstrom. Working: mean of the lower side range 104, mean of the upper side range 107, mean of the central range 99.5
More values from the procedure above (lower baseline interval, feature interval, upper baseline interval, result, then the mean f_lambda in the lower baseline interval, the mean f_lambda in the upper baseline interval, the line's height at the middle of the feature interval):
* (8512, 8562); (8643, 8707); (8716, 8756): 0.12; 100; 109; 106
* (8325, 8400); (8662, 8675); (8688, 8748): 0.77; 109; 107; 108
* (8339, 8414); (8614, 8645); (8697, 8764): -0.20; 110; 109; 109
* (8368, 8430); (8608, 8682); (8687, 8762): 0.20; 109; 108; 108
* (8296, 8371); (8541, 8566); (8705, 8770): 2.31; 111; 109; 110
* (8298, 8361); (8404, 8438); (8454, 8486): -1.17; 111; 101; 105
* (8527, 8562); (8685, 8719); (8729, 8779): 0.54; 100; 110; 108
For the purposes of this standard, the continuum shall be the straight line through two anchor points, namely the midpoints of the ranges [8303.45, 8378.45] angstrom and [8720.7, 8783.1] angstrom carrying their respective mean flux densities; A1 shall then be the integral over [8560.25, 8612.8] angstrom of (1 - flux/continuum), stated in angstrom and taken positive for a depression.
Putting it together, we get 1.5 angstrom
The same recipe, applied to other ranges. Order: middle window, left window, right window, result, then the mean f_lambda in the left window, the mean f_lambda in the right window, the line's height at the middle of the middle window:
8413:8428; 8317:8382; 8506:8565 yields -0.30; 110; 101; 107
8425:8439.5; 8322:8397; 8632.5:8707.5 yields 0.79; 109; 107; 109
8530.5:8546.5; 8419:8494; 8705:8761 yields 1.21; 103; 109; 105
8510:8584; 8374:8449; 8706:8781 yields 3.99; 107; 110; 108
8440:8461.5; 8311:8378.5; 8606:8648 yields 1.29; 111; 110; 110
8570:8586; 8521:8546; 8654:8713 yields -0.93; 98.7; 106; 101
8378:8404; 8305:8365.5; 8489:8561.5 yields 0.30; 111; 100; 108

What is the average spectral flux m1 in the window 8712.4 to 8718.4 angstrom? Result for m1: 106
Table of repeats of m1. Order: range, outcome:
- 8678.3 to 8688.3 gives 108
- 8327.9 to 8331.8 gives 103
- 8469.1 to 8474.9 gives 96.7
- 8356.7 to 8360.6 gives 113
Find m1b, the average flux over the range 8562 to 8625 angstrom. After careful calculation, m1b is 107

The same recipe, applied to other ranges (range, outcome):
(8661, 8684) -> 104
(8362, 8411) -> 109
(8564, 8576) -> 107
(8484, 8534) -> 101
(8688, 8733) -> 107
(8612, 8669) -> 108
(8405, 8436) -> 110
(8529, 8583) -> 103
